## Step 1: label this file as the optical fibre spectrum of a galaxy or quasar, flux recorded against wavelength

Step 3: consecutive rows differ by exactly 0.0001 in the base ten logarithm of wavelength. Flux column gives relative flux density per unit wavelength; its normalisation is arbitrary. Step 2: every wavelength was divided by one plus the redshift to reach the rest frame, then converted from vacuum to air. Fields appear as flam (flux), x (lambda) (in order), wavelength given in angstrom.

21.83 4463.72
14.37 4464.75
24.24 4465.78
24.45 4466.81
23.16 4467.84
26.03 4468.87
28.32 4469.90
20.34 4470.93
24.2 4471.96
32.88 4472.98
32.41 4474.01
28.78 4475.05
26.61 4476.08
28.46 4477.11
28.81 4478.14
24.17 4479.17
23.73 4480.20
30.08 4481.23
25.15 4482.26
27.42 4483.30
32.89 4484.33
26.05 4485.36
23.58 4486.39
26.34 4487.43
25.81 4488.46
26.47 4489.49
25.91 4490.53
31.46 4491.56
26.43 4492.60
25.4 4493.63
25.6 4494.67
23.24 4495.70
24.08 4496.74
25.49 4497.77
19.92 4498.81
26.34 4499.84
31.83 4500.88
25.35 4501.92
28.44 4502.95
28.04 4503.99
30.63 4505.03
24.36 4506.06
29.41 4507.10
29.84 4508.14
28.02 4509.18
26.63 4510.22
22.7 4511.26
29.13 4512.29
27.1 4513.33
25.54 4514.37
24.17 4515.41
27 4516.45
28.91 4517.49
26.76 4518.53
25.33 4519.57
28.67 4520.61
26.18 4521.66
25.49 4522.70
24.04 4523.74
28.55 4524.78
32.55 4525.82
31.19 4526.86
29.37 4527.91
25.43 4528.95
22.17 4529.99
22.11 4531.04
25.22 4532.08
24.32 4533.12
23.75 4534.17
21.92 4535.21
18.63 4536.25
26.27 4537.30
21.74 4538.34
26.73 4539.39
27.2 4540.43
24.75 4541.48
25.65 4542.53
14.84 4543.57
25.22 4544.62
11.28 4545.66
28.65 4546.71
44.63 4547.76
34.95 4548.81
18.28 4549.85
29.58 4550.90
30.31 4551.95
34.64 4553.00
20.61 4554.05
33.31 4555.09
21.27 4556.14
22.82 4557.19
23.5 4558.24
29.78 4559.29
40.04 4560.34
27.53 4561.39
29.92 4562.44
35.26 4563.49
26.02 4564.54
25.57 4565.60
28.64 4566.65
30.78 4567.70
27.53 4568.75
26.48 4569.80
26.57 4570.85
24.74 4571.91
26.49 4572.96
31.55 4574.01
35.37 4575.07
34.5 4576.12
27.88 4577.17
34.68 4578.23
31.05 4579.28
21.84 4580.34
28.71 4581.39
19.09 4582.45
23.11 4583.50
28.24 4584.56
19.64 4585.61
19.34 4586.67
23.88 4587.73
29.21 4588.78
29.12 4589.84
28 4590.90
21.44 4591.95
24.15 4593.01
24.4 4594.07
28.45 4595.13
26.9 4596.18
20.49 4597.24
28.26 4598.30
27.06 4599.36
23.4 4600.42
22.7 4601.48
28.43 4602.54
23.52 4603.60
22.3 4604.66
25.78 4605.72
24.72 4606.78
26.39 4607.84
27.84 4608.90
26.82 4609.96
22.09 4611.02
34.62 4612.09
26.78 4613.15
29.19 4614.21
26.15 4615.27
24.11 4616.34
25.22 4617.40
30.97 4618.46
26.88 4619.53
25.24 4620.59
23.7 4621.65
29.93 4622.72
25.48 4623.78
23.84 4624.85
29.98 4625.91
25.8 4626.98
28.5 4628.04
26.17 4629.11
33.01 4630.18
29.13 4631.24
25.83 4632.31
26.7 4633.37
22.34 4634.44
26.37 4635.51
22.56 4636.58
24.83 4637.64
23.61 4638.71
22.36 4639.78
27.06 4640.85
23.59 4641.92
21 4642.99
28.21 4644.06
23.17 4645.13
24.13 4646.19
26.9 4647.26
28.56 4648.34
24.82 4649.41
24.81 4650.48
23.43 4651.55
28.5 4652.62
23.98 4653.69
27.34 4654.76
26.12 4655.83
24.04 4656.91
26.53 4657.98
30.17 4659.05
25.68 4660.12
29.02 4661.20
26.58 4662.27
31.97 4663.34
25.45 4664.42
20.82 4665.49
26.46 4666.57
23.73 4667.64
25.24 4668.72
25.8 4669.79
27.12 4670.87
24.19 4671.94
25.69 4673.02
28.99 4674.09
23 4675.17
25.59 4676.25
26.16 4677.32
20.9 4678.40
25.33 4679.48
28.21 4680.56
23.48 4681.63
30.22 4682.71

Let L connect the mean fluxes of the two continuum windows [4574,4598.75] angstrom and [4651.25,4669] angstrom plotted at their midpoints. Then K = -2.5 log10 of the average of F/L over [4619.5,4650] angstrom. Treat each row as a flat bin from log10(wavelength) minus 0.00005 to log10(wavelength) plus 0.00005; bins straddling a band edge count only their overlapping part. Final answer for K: 0.02 mag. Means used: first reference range 26.5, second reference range 26.2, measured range 25.8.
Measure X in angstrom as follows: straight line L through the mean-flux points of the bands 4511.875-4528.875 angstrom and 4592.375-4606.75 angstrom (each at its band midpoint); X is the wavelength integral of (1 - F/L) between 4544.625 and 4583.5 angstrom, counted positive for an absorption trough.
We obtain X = -3.3 angstrom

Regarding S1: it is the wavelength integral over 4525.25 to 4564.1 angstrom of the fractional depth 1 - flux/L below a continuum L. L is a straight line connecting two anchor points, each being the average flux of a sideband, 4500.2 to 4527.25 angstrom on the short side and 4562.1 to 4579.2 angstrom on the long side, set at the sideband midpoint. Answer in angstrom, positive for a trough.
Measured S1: 2.7 angstrom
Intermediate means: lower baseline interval 27.5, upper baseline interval 29.5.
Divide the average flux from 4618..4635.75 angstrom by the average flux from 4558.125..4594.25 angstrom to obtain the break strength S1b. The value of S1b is 0.98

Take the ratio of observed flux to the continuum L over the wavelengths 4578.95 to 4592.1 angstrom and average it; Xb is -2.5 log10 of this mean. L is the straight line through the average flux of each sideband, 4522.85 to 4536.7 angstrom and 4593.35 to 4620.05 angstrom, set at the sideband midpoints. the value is 0.047 mag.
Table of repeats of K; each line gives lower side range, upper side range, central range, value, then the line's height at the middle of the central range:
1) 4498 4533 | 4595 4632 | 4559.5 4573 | -0.09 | 26.7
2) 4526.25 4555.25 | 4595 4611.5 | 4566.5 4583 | -0.12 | 25.5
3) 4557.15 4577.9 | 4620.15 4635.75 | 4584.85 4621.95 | 0.09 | 27.8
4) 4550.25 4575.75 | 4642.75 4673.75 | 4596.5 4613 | 0.07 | 27.5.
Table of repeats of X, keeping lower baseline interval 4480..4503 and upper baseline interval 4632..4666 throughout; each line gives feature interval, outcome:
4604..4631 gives -1.2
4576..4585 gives -0.5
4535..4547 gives 1.6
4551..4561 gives -1.0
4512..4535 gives -0.2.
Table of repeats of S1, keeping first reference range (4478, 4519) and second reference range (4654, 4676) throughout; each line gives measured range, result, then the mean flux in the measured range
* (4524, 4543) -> 0.8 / 25.4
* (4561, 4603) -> -0.8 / 26.9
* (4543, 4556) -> -0.2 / 27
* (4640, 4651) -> 0.5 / 25.1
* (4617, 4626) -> -0.1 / 26.7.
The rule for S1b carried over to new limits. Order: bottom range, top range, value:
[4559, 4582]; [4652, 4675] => 0.89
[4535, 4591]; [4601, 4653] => 0.96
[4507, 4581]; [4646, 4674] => 0.96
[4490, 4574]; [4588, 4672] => 0.97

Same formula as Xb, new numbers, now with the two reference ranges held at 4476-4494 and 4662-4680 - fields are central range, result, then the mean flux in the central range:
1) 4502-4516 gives -0.02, 27.2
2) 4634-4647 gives 0.07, 24.2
